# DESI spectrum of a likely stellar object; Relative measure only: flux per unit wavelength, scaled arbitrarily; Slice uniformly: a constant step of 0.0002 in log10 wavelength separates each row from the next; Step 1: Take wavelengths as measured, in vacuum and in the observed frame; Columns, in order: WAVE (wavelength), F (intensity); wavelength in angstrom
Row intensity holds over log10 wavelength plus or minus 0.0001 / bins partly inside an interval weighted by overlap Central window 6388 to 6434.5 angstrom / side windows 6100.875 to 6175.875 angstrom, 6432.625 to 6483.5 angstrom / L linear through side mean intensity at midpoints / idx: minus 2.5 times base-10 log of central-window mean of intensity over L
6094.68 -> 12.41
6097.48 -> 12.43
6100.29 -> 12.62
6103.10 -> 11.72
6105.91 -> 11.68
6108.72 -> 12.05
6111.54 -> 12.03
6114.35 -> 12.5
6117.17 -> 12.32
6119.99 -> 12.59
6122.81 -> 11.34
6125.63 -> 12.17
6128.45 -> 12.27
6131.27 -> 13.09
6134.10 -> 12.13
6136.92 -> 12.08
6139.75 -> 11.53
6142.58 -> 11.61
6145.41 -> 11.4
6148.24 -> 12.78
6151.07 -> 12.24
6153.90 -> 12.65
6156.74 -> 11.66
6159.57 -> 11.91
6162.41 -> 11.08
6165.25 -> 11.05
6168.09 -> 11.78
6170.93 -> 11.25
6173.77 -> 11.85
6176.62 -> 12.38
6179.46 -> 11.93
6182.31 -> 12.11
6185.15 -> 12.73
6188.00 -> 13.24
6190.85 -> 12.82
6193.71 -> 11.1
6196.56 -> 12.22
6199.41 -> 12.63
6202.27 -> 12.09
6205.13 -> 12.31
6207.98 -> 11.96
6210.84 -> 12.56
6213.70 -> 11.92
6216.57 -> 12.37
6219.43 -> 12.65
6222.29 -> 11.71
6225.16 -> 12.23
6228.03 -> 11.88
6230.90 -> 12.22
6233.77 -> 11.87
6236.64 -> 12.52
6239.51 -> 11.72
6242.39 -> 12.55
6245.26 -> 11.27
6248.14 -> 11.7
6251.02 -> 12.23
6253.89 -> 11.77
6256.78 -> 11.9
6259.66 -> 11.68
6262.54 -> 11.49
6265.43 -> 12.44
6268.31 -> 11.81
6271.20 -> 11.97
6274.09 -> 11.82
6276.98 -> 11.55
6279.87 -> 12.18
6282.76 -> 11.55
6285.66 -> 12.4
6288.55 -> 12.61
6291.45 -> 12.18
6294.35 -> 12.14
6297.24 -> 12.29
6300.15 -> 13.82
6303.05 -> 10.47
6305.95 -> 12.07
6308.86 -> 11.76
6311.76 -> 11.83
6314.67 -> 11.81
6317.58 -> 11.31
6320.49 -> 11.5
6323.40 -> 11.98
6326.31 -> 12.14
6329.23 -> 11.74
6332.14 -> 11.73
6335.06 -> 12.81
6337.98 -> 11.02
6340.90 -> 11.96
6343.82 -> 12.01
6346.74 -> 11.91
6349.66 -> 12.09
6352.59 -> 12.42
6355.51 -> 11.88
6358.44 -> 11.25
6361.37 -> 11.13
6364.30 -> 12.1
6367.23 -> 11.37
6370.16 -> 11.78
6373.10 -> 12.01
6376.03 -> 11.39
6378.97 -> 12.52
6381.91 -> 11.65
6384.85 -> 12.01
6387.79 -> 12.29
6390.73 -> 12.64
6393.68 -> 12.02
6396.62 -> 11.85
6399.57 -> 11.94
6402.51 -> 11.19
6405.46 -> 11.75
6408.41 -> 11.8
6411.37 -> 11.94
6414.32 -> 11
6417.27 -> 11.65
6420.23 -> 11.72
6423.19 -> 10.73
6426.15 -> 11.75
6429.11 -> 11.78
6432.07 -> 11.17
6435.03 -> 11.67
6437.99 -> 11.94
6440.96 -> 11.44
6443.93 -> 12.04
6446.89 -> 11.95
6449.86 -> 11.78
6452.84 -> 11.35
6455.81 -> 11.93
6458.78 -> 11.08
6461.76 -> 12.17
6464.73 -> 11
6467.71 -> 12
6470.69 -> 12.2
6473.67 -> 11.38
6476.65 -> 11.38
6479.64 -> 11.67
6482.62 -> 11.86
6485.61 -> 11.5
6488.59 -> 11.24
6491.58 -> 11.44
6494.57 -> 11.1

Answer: 0.00 mag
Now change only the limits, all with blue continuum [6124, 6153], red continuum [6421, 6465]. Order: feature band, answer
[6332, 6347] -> -0.01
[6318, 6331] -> 0.00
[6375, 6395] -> -0.03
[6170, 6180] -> 0.02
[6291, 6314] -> -0.02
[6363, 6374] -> -0.01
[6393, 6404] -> -0.01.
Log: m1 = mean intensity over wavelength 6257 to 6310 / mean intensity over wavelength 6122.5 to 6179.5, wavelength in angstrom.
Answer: 1.0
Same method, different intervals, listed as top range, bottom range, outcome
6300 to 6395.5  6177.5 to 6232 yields 0.97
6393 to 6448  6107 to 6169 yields 0.97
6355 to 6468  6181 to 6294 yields 0.97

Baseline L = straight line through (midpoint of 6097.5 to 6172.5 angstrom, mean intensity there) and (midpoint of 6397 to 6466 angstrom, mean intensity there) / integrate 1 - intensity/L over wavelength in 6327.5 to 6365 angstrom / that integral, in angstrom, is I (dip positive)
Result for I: -0.4 angstrom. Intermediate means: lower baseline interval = 12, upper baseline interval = 11.6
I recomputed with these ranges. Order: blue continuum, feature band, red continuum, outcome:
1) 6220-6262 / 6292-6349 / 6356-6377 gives -0.9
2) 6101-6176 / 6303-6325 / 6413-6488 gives 0.2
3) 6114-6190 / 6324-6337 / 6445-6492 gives -0.3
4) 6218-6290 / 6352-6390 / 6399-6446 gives -0.4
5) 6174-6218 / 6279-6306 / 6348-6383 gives -0.4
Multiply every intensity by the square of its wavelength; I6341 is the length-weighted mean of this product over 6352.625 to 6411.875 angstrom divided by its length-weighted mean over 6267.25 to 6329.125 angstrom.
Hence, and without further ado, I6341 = 1.0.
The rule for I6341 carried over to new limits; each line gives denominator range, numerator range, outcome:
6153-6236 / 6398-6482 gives 1.04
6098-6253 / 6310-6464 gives 1.04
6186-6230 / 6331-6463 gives 1.02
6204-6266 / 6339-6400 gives 1.03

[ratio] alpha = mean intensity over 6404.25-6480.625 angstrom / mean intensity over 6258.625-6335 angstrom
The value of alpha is 1.0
